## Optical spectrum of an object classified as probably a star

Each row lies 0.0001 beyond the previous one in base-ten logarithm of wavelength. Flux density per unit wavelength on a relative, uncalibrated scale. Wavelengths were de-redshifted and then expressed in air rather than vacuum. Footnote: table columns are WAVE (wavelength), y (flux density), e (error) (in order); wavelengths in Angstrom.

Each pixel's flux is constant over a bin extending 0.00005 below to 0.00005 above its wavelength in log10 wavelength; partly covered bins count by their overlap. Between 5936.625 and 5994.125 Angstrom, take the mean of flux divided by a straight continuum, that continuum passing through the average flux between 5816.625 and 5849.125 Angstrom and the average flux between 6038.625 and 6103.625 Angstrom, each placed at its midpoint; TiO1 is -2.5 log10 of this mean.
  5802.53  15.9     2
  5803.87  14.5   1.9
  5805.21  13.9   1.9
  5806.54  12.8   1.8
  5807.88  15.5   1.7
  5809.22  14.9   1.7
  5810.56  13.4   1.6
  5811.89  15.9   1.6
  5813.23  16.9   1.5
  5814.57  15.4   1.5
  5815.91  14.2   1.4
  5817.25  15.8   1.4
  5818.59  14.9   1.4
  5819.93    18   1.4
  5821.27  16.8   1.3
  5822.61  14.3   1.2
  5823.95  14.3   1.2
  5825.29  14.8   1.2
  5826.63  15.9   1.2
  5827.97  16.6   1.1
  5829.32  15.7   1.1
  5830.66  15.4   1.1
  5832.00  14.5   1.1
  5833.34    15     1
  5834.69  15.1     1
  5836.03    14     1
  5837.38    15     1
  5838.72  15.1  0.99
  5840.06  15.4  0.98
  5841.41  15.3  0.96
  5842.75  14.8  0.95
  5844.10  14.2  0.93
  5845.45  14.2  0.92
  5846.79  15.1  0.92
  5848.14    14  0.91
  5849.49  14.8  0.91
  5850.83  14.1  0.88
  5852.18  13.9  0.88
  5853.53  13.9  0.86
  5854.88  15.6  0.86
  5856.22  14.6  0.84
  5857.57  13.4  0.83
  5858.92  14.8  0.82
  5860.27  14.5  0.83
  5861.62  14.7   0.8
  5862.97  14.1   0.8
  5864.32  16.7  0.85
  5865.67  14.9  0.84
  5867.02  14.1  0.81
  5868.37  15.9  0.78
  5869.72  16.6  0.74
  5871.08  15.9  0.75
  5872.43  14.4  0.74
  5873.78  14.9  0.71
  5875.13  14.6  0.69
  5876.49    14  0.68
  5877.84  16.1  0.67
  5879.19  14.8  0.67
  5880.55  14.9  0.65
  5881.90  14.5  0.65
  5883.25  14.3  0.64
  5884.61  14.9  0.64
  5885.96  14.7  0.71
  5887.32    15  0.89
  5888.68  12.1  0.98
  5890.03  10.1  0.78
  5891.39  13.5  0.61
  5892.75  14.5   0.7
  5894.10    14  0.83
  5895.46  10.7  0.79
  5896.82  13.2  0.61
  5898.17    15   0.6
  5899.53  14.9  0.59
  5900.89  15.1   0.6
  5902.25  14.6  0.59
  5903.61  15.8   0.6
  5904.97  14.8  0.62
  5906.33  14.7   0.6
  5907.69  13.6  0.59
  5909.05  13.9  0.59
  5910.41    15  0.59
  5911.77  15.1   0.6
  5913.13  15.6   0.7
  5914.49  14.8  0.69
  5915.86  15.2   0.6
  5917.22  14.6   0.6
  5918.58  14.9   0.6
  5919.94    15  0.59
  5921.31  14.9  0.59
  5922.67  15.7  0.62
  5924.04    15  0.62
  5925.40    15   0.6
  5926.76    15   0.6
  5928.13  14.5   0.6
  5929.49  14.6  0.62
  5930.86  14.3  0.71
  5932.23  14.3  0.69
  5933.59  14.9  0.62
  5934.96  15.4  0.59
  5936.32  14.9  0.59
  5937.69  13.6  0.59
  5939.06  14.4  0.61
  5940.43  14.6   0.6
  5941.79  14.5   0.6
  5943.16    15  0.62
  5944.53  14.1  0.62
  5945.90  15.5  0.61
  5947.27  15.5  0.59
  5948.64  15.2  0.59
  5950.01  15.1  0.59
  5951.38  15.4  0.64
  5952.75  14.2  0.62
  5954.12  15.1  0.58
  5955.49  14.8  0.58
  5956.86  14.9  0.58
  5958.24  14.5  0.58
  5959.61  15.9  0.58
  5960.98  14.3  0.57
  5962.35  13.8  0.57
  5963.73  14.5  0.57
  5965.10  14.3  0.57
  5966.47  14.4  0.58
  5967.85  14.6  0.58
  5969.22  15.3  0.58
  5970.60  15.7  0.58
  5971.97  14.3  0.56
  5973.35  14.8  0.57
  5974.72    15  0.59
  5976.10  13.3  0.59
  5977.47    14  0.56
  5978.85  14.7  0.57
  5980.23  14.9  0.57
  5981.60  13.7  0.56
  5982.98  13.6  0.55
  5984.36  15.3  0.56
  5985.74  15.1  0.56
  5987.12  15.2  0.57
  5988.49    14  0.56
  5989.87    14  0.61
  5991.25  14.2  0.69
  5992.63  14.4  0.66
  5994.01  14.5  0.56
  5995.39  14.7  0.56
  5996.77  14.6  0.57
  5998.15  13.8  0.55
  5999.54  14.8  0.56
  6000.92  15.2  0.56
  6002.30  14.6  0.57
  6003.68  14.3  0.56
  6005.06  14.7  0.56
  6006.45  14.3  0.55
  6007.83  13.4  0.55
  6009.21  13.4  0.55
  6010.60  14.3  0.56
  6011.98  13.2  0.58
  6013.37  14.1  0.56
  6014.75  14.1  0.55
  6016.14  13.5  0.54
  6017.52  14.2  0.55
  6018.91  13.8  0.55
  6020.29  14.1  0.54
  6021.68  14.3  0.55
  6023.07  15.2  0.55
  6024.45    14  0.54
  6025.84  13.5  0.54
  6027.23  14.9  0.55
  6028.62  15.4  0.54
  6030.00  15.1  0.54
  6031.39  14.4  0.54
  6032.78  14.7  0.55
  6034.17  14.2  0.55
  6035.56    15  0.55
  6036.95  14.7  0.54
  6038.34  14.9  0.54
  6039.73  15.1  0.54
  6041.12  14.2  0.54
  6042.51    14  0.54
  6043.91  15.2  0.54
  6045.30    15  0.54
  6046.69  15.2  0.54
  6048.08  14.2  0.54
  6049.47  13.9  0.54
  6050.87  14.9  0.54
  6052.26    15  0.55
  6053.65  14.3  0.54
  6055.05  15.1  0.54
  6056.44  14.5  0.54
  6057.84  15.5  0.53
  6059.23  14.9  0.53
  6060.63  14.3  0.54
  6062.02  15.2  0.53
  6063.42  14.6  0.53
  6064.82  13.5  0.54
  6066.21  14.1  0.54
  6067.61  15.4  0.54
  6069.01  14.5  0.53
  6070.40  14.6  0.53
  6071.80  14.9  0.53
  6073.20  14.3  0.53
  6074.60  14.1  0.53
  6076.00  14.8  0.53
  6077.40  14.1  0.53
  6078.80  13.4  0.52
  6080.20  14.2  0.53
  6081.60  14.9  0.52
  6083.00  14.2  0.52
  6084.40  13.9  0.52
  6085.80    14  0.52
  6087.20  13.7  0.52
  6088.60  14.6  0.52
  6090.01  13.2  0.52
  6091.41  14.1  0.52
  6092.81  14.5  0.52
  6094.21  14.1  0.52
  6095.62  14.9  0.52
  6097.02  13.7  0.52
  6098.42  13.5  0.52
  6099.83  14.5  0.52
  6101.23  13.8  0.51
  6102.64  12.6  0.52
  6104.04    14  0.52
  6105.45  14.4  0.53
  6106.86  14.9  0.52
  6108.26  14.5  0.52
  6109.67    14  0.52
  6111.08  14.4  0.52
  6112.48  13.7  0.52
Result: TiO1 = 0.01 mag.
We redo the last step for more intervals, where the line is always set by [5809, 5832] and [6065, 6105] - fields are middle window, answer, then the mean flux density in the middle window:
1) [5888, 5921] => 0.06 mag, 14.2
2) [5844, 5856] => 0.06 mag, 14.4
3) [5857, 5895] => 0.05 mag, 14.5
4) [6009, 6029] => 0.03 mag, 14.1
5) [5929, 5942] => 0.03 mag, 14.6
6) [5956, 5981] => 0.01 mag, 14.6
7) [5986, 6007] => 0.01 mag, 14.5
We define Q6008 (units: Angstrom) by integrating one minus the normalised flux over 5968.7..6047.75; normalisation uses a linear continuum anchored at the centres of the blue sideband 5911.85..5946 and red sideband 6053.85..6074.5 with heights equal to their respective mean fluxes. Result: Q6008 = 1.4 Angstrom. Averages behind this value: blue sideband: 14.8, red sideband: 14.6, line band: 14.5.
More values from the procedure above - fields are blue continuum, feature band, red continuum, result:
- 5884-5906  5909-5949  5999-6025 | -2.4 Angstrom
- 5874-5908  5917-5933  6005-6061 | -0.6 Angstrom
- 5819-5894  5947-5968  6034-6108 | -0.2 Angstrom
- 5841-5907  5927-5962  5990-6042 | -0.8 Angstrom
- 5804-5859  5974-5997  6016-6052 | 0.3 Angstrom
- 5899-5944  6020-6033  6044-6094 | 0.0 Angstrom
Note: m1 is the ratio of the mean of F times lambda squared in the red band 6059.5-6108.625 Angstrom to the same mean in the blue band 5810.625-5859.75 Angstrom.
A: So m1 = 1.03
